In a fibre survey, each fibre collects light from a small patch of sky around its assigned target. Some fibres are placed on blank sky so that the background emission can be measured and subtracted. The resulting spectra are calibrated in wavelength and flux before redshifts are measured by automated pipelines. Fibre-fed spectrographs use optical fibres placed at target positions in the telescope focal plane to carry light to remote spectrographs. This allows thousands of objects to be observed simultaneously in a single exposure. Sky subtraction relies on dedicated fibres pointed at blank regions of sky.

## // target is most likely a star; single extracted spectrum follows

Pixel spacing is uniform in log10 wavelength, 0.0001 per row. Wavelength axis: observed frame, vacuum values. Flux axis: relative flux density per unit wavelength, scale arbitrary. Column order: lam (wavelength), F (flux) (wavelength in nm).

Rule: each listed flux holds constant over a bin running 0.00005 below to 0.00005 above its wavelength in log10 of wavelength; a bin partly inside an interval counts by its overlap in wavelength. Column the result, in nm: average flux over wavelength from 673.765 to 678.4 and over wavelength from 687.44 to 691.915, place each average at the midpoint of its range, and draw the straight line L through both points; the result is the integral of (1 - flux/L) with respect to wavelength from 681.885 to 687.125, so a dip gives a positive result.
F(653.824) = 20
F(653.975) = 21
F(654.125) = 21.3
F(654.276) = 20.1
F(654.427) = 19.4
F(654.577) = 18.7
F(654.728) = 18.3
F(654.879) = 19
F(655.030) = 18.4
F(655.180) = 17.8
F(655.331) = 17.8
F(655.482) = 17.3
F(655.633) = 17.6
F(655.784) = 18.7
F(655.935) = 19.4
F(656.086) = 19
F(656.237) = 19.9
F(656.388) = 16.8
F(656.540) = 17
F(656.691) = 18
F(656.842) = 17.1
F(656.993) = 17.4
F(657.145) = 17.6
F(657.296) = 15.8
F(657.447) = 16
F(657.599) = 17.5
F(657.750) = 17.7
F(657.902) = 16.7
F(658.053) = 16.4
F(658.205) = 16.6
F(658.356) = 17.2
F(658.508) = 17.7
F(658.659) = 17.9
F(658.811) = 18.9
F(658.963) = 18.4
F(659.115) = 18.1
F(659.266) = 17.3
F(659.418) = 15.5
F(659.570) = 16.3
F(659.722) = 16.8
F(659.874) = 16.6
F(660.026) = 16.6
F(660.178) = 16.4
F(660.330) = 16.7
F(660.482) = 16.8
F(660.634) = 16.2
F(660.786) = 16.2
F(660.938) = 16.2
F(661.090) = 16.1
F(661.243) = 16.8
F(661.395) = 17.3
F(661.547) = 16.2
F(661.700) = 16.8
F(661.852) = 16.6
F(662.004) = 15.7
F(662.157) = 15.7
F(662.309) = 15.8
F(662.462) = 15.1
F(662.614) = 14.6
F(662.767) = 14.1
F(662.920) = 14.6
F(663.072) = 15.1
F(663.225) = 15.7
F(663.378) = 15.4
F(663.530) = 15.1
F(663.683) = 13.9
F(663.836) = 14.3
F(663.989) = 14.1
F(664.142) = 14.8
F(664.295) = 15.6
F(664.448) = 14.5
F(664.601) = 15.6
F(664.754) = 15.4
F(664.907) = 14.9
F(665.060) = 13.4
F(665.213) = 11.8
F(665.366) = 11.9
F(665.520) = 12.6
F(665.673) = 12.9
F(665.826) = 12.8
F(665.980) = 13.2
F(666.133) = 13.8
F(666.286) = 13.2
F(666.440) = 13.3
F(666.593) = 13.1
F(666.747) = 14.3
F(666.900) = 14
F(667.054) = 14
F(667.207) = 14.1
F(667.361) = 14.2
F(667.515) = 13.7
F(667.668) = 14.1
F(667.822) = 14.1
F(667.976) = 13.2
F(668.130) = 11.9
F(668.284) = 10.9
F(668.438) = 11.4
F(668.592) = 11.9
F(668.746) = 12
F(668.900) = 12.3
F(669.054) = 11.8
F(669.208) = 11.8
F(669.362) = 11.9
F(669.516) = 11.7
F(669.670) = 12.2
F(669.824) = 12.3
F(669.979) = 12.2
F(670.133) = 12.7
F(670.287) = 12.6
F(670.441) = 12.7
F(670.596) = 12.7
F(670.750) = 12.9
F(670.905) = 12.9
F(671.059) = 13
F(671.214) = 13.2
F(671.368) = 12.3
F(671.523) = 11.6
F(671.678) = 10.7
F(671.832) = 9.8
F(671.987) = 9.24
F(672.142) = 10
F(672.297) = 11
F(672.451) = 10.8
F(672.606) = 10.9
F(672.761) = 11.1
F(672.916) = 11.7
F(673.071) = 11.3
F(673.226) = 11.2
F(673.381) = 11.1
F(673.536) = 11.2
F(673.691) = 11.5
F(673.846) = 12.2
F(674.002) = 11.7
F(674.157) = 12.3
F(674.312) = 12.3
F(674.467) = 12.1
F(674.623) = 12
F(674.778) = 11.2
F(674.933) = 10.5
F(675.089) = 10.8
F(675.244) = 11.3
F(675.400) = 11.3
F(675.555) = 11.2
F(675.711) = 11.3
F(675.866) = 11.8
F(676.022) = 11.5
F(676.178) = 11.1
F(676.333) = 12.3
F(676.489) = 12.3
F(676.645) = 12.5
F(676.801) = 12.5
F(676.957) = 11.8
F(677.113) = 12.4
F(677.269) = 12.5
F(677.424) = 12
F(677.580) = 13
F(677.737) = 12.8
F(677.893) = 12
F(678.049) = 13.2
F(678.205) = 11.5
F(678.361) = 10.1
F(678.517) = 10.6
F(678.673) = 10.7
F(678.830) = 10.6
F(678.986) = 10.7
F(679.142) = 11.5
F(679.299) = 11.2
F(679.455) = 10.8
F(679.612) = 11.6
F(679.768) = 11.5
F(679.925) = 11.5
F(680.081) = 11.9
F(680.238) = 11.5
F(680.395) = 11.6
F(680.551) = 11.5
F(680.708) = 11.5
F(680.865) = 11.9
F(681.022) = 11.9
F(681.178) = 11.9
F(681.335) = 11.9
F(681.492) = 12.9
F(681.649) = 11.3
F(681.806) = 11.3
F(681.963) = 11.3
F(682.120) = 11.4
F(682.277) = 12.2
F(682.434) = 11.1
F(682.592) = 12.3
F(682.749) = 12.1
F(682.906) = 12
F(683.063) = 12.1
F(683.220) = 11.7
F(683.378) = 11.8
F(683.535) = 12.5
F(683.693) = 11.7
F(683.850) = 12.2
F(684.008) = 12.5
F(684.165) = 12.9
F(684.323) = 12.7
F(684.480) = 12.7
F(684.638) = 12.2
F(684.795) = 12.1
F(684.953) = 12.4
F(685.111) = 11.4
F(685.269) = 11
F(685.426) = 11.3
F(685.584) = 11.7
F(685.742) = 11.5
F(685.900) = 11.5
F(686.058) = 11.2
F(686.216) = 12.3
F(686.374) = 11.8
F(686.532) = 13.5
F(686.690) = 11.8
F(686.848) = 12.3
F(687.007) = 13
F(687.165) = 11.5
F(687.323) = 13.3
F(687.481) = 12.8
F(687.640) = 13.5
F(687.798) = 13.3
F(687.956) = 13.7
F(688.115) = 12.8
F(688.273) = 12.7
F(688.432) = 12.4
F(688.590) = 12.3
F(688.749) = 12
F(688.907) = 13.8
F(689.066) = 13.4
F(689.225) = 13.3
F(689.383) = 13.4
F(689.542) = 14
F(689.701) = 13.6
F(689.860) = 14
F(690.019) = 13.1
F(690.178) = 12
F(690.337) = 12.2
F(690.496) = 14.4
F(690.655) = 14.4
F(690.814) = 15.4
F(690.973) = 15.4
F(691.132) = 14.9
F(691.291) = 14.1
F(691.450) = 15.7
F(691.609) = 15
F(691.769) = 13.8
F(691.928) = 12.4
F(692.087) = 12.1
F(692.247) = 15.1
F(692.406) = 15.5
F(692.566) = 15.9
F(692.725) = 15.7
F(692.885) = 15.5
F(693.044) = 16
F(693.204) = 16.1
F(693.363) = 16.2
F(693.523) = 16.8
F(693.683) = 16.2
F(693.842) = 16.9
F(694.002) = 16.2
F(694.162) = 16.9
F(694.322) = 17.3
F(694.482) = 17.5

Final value 0.38 nm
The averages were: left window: 11.9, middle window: 12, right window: 13.6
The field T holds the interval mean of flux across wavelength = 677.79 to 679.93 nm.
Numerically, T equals 11.3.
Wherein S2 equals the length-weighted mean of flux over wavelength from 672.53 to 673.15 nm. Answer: 11.2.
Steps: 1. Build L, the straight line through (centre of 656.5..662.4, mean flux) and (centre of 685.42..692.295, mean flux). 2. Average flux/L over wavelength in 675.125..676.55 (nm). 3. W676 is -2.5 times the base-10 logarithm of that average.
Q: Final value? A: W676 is 0.27 mag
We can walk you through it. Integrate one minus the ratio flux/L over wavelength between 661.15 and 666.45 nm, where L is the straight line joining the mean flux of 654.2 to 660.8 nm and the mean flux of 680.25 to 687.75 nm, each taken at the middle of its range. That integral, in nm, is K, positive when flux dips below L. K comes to 0.52 nm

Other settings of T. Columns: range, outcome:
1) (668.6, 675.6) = 11.7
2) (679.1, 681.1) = 11.5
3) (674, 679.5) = 11.7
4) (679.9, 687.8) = 12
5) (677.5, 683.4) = 11.6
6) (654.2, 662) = 17.4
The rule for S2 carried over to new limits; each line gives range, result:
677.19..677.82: 12.6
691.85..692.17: 12.3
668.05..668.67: 11.5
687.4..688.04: 13.3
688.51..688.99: 12.7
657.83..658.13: 16.6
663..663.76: 15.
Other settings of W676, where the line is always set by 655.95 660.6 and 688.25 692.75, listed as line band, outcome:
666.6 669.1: 0.24 mag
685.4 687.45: 0.18 mag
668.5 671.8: 0.29 mag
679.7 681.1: 0.27 mag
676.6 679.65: 0.28 mag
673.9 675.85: 0.32 mag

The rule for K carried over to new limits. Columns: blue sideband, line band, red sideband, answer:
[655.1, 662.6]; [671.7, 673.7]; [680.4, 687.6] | 0.48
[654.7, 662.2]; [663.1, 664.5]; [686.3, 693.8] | 0.15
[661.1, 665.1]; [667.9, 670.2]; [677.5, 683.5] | 0.33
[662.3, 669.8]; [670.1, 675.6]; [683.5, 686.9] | 0.61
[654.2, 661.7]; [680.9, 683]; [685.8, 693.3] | 0.39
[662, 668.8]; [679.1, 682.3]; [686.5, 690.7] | 0.41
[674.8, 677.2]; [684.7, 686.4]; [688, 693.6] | 0.21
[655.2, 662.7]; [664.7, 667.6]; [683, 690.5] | 0.43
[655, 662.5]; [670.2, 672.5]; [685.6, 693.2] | 0.58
